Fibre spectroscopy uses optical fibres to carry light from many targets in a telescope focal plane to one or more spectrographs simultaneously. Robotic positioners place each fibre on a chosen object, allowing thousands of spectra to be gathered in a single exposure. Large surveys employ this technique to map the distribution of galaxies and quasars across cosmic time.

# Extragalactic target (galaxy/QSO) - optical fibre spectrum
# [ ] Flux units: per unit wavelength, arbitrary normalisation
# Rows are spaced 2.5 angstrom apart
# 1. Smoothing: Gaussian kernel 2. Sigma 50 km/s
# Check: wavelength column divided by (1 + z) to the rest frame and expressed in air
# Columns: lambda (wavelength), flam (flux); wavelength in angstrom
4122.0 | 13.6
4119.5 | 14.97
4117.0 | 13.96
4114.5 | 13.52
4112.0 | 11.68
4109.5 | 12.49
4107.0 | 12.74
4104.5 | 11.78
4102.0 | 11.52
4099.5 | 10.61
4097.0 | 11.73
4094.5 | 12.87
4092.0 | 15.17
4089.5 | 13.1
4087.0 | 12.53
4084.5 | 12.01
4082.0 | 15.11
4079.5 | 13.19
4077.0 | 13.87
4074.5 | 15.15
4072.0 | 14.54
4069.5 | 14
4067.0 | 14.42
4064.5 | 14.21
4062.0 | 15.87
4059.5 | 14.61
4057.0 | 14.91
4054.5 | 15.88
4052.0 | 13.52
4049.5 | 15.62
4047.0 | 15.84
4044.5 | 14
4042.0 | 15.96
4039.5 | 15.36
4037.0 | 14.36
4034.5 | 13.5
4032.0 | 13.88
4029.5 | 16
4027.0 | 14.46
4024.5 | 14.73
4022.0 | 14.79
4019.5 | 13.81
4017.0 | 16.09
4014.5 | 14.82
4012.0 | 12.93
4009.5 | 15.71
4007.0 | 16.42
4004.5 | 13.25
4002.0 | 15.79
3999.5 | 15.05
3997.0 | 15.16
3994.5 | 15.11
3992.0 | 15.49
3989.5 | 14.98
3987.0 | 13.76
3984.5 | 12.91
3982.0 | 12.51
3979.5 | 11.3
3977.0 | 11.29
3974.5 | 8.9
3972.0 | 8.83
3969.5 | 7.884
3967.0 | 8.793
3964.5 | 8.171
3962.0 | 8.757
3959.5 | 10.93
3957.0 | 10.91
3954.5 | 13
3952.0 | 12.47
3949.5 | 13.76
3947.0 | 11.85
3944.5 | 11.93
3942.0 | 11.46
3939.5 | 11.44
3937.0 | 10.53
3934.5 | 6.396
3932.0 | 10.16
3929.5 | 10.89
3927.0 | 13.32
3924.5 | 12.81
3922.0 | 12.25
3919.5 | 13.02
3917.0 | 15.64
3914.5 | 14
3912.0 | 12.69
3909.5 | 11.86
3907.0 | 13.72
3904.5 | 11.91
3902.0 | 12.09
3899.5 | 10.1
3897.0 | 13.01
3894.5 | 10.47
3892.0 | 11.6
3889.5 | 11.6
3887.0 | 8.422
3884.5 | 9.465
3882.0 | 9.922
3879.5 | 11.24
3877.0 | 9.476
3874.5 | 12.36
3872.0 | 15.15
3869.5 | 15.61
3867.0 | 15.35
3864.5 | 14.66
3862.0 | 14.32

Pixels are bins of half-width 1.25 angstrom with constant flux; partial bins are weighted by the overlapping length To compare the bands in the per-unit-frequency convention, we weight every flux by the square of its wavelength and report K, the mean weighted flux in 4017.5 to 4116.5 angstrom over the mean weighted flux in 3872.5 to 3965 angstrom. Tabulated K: 1.30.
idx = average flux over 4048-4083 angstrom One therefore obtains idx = 14.6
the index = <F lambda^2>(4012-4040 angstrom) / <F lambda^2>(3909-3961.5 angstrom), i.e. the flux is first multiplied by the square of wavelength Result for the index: 1.3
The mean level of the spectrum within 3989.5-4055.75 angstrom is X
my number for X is 14.9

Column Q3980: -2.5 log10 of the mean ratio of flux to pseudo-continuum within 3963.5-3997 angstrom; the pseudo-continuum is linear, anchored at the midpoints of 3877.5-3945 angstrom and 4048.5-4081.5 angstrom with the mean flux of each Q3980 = 0.11 mag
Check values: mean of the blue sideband 11.5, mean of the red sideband 14.6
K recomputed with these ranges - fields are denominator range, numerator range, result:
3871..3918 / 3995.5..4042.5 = 1.34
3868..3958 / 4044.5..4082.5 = 1.34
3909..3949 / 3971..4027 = 1.20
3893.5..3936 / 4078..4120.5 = 1.17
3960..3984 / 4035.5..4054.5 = 1.59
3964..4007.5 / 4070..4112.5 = 1.09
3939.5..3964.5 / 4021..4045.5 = 1.33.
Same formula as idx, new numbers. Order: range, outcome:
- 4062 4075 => 14.6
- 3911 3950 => 12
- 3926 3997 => 11.4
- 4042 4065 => 15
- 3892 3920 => 12.5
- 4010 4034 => 14.6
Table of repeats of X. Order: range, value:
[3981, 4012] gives 14.6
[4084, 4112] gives 12.4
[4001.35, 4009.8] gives 15.2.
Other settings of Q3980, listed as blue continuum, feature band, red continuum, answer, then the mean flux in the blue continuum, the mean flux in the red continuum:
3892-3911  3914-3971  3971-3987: 0.025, 11.9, 11.2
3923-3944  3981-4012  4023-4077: -0.126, 10.9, 14.8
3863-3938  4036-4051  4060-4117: -0.168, 12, 13.3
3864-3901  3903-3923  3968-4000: -0.095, 11.8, 12.5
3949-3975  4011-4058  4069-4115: -0.249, 10.2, 13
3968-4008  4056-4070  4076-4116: -0.149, 13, 12.7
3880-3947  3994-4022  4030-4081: -0.098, 11.6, 14.7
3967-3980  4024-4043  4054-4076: -0.142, 9.46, 14.8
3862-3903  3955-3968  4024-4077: 0.339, 12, 14.8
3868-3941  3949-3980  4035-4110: 0.214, 11.8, 13.9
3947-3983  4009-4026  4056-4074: -0.154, 10.6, 14.7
